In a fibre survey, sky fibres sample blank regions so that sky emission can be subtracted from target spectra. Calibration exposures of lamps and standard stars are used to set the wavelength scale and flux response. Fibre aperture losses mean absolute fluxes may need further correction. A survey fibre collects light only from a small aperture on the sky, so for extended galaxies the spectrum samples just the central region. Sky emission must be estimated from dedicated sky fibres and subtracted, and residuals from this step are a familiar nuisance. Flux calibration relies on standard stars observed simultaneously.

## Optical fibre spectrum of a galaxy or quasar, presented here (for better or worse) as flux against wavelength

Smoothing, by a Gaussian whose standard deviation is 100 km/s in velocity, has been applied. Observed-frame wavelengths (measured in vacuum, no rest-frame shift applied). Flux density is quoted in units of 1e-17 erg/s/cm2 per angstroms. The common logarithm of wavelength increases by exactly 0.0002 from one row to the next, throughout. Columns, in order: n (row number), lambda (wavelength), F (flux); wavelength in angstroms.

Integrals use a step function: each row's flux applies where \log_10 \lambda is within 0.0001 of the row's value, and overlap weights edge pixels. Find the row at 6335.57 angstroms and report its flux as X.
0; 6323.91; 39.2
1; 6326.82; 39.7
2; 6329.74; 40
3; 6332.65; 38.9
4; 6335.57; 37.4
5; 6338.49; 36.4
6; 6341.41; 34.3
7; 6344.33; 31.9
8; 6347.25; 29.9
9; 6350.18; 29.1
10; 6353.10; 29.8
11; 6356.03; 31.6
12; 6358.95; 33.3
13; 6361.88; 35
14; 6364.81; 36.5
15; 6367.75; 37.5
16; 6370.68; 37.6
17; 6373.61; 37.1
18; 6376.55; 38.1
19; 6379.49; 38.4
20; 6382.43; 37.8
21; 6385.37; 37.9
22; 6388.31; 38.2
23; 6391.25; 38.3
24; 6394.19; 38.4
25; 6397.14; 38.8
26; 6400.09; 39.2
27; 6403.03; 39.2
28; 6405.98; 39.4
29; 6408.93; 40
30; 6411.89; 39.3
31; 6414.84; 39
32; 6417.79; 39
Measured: 37.4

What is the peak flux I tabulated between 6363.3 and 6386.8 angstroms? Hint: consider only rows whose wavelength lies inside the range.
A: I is 38.4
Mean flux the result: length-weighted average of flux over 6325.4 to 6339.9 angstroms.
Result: 38.5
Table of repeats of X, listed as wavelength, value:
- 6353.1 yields 29.8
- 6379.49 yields 38.4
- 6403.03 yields 39.2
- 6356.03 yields 31.6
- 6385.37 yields 37.9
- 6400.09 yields 39.2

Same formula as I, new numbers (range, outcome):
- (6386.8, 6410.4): 40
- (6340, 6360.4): 34.3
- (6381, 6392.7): 38.3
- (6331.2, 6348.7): 38.9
